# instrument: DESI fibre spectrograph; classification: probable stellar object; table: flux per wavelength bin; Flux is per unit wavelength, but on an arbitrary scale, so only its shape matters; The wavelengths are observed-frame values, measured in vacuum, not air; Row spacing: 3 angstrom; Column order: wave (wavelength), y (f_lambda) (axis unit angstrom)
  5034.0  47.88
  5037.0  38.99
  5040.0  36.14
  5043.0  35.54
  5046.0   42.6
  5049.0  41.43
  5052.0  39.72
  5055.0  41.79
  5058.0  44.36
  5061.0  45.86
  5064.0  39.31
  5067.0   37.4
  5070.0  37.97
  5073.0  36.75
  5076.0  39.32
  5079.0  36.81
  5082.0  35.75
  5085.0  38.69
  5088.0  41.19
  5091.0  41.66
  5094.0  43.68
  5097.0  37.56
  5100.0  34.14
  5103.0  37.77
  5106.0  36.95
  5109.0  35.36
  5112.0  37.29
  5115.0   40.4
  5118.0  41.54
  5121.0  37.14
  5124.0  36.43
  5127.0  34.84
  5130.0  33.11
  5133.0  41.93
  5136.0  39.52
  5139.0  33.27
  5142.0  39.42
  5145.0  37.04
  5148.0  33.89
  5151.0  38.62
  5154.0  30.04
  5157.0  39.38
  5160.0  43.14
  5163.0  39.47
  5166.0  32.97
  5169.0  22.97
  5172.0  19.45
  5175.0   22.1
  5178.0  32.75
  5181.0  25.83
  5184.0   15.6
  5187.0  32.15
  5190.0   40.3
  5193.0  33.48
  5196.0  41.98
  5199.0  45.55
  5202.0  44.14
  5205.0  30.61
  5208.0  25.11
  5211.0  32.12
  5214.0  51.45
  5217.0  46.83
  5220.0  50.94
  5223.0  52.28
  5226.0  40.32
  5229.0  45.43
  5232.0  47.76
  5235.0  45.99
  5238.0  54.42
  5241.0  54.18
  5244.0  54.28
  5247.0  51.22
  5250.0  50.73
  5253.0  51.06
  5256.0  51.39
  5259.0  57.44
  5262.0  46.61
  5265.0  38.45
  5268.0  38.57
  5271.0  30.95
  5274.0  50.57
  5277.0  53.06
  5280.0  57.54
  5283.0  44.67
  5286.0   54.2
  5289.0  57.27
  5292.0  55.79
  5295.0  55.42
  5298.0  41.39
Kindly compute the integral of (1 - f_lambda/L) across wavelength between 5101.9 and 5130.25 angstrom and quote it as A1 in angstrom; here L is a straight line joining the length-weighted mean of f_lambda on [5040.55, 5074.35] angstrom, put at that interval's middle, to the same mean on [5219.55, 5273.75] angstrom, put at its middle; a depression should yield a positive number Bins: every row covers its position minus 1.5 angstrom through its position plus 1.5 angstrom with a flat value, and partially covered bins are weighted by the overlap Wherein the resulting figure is 3.5 angstrom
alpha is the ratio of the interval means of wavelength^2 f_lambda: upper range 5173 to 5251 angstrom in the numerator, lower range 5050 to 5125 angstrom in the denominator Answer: 1.1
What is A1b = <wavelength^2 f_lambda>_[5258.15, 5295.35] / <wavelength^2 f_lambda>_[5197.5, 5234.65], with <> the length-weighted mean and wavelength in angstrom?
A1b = 1.2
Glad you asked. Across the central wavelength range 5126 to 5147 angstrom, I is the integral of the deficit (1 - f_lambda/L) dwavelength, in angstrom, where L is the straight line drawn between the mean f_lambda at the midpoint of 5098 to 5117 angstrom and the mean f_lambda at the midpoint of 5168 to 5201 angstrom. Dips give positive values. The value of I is -1.4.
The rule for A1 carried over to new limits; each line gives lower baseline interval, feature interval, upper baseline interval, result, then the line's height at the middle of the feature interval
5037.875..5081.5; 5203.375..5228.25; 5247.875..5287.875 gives 2.6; 46.1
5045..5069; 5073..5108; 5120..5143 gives 0.9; 39.4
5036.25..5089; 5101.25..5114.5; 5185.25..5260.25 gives 1.3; 41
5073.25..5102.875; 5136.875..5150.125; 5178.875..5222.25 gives 0.6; 37.9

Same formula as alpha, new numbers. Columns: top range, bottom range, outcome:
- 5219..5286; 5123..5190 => 1.53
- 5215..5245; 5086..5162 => 1.36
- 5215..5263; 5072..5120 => 1.38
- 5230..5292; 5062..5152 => 1.39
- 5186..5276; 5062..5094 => 1.22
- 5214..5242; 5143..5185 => 1.60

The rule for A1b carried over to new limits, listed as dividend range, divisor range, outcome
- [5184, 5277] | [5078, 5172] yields 1.25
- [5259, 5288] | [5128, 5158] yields 1.35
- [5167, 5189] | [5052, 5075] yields 0.65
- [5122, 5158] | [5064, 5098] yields 0.96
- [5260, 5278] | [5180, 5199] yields 1.36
